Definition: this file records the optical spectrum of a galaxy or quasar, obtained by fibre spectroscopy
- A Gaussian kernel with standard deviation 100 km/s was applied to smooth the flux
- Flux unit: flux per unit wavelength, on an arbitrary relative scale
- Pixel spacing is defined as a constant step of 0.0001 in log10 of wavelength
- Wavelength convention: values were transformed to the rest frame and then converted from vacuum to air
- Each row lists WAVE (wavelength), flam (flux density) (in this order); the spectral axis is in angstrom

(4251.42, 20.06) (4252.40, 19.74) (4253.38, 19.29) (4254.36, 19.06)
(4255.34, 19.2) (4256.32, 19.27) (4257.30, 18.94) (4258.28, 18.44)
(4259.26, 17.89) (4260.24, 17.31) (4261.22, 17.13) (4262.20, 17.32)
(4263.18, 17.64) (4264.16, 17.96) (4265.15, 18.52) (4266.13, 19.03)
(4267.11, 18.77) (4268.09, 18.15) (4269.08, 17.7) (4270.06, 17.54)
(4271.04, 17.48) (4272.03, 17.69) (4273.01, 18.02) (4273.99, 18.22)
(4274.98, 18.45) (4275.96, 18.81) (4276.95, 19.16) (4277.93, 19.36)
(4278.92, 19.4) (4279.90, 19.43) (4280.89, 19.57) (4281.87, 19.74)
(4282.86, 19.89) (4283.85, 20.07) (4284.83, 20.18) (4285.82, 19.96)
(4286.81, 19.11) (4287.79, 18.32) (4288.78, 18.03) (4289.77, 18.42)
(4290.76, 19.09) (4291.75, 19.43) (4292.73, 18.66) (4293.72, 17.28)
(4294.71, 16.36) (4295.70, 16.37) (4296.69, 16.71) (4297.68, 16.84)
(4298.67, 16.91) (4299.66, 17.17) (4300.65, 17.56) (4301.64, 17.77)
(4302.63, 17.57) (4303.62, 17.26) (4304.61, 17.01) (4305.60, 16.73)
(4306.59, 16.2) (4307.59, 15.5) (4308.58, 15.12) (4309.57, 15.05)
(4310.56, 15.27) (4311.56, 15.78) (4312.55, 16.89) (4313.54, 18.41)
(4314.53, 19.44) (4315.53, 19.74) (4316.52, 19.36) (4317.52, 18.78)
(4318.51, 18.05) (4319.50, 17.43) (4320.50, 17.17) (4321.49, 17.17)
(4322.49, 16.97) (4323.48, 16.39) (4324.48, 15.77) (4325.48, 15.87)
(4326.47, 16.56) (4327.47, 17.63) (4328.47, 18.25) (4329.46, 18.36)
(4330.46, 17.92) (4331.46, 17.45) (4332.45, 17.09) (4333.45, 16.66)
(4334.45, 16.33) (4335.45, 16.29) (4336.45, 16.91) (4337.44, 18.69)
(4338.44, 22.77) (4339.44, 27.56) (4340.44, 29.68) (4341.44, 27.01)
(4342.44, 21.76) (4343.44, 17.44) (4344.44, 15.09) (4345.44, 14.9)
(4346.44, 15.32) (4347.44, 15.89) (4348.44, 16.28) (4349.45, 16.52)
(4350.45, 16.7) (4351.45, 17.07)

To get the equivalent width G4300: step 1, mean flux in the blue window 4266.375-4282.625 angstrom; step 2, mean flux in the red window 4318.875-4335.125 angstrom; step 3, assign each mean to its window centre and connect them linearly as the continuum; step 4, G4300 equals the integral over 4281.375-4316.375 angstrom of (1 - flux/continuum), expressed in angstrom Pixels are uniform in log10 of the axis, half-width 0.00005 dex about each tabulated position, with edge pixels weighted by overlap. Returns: 0.4 angstrom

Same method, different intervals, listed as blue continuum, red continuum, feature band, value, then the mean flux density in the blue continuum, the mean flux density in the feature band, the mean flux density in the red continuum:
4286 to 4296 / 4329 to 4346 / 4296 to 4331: 3.1 angstrom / 18.2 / 17.2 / 19.5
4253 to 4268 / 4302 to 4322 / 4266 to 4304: -1.1 angstrom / 18.4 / 18.3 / 17.2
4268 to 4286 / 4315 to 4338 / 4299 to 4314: 1.2 angstrom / 18.9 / 16.6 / 17.4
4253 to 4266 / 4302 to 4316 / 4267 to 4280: -0.4 angstrom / 18.3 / 18.4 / 16.9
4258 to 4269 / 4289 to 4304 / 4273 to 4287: -1.2 angstrom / 18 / 19.3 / 17.6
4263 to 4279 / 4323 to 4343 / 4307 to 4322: 1.3 angstrom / 18.3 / 17.3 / 19.2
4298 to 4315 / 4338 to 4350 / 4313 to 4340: 0.5 angstrom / 16.8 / 18.1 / 20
